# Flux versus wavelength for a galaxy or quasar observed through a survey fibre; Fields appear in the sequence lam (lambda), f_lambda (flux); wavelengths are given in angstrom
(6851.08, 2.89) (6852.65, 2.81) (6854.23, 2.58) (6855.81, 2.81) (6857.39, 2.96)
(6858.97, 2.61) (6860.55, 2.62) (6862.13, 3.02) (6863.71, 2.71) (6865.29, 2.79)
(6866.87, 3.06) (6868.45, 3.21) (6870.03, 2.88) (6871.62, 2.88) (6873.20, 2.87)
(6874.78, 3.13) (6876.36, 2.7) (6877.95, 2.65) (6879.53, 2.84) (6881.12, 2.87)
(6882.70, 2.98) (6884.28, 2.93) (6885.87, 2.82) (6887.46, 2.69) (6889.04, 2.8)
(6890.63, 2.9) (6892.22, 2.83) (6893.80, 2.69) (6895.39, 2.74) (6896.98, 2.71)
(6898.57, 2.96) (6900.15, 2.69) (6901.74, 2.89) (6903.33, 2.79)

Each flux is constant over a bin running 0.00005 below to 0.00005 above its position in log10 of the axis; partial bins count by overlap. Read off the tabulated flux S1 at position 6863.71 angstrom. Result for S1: 2.71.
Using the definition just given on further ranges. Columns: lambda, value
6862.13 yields 3.02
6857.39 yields 2.96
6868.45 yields 3.21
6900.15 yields 2.69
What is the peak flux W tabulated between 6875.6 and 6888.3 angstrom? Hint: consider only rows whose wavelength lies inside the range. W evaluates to 2.98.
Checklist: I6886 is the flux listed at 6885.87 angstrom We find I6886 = 2.82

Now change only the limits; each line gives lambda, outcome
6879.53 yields 2.84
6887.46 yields 2.69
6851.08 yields 2.89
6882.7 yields 2.98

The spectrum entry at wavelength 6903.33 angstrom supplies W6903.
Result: 2.79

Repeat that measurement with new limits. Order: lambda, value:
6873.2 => 2.87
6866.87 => 3.06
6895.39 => 2.74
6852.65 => 2.81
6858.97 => 2.61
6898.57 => 2.96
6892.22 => 2.83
